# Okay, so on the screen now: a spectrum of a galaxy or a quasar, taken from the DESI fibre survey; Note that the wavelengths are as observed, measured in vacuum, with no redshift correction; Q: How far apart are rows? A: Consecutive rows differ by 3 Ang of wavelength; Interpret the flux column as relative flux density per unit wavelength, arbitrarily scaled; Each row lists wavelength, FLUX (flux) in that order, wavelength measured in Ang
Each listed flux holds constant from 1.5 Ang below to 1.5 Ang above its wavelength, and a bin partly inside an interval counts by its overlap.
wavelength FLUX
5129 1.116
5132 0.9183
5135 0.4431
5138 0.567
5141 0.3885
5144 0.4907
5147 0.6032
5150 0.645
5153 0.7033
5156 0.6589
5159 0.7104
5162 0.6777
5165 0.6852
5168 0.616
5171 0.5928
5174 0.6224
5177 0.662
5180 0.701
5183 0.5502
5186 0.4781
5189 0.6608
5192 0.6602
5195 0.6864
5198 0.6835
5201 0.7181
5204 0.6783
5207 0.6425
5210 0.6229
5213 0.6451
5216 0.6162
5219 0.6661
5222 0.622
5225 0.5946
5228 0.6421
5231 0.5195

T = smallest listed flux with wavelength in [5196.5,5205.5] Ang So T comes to 0.6783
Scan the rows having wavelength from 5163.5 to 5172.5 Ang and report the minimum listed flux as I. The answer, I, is 0.5928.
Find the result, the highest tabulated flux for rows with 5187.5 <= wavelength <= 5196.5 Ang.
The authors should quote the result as 0.6864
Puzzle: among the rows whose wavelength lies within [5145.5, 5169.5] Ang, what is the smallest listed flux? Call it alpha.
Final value 0.6032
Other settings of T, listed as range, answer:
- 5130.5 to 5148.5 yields 0.3885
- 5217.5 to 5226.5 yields 0.5946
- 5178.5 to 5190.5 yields 0.4781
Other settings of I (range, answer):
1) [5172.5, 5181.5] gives 0.6224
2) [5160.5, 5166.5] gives 0.6777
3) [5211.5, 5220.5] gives 0.6162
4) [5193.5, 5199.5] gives 0.6835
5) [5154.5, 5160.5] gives 0.6589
